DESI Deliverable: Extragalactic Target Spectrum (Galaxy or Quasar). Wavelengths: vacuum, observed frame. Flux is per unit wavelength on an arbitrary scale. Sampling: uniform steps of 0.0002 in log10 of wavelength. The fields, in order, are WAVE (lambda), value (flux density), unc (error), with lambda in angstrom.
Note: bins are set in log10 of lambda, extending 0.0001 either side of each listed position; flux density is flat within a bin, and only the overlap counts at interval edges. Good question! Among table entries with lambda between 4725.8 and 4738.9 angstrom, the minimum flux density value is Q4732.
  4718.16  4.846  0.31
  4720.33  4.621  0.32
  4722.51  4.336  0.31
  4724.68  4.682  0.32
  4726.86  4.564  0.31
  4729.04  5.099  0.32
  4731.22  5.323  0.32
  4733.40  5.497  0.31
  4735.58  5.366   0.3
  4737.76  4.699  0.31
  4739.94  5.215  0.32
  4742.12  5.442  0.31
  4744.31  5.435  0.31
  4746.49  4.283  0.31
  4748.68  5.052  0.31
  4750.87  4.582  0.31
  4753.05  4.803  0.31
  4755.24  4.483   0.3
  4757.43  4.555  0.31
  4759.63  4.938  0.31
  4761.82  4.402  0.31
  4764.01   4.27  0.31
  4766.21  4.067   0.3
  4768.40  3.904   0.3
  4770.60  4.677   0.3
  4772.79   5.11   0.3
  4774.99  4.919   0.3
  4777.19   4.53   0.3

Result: 4.564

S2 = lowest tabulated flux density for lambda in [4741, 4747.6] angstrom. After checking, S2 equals 4.283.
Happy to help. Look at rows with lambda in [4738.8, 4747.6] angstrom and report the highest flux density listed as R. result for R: 5.442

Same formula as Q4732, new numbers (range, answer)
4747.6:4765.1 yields 4.27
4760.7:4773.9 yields 3.904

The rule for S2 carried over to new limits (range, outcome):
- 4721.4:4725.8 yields 4.336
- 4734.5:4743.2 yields 4.699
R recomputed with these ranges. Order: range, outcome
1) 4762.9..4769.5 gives 4.27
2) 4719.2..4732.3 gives 5.323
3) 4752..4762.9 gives 4.938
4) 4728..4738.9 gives 5.497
